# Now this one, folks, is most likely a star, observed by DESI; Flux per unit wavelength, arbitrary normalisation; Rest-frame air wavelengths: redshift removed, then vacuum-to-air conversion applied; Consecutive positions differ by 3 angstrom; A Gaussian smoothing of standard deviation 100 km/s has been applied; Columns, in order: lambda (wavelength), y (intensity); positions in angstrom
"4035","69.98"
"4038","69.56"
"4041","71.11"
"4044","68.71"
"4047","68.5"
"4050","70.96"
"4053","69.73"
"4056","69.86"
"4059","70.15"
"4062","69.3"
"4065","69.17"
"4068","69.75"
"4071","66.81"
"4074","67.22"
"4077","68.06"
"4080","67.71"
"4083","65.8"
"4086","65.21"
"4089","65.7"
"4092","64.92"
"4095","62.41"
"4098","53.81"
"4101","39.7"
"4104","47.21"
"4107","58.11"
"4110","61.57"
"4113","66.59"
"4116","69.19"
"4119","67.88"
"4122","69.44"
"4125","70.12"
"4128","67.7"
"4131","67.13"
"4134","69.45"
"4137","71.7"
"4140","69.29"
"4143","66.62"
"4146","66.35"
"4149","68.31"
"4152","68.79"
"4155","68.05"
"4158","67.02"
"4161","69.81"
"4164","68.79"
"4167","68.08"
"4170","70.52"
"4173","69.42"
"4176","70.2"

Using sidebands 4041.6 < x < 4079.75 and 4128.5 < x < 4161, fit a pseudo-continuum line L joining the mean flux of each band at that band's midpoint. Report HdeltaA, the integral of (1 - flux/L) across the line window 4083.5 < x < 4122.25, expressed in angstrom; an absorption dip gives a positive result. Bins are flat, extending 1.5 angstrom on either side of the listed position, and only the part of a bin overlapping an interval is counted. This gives 4.5 angstrom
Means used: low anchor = 69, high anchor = 68.3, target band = 60.8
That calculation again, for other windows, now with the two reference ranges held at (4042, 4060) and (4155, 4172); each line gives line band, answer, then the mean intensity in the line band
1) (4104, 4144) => 1.48 angstrom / 66.5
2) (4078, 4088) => 0.45 angstrom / 66.3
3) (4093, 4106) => 3.32 angstrom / 51.6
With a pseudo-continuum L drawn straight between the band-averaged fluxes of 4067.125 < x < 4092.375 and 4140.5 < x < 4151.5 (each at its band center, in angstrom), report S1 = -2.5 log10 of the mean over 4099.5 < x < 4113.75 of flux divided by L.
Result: 0.24 mag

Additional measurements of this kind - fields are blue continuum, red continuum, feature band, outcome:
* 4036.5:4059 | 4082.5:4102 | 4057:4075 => -0.05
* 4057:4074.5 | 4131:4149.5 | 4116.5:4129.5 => 0.00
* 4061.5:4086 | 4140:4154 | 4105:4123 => 0.05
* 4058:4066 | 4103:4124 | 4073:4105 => 0.10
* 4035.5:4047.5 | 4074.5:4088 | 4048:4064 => -0.02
